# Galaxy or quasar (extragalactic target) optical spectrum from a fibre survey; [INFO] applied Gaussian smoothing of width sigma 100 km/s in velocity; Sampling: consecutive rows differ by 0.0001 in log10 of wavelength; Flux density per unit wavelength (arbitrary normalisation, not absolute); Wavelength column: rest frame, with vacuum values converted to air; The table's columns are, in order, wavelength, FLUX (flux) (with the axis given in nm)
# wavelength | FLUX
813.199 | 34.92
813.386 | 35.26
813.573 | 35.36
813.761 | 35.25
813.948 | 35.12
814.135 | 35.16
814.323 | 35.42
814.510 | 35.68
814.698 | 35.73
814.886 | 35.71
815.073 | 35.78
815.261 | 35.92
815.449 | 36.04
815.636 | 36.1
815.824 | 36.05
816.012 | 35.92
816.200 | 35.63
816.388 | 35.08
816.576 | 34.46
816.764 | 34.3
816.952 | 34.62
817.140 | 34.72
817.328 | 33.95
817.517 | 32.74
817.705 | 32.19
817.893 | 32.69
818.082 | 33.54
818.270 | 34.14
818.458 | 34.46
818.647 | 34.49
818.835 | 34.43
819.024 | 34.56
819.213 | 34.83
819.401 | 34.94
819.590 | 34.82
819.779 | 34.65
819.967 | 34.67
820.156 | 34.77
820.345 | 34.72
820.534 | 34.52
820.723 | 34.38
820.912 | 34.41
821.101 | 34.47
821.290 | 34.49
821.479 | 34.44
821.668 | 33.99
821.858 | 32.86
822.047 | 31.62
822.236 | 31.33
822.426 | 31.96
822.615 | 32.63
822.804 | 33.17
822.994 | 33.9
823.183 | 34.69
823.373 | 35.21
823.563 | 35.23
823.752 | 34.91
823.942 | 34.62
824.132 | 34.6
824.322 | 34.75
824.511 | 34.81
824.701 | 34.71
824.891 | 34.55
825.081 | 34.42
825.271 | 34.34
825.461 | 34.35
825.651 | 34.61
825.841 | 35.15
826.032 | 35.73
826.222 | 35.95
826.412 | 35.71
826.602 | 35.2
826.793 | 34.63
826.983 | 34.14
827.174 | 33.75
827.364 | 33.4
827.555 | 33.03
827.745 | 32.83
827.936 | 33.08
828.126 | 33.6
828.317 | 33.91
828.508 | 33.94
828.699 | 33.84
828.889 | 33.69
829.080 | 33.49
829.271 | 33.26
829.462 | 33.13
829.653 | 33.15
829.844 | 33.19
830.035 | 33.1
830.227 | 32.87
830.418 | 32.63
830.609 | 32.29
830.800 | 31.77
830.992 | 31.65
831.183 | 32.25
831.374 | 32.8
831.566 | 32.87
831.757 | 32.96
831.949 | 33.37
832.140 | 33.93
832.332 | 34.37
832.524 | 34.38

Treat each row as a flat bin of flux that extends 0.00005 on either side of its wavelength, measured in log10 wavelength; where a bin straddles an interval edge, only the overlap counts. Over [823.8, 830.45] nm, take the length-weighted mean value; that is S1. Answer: 34.1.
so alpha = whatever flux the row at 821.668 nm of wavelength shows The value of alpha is 33.99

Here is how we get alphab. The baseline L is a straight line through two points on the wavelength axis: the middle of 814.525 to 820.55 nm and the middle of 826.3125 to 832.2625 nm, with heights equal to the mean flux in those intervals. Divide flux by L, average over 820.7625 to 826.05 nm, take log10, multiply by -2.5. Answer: 0.00 mag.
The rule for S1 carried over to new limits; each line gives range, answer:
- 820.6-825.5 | 34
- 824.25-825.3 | 34.6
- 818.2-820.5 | 34.6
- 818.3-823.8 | 34.1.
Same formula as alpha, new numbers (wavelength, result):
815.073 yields 35.78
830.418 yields 32.63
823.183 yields 34.69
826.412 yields 35.71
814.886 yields 35.71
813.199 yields 34.92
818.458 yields 34.46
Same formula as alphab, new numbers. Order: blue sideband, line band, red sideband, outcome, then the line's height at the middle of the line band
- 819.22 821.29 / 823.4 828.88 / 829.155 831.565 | -0.029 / 33.5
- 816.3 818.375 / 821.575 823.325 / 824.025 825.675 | 0.045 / 34.3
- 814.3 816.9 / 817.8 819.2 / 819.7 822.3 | 0.020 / 34.7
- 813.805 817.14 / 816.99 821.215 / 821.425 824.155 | 0.009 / 34.5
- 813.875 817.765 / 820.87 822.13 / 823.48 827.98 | 0.033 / 34.8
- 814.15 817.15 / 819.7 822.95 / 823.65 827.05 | 0.044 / 35.1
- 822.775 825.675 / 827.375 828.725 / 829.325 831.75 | 0.000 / 33.4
